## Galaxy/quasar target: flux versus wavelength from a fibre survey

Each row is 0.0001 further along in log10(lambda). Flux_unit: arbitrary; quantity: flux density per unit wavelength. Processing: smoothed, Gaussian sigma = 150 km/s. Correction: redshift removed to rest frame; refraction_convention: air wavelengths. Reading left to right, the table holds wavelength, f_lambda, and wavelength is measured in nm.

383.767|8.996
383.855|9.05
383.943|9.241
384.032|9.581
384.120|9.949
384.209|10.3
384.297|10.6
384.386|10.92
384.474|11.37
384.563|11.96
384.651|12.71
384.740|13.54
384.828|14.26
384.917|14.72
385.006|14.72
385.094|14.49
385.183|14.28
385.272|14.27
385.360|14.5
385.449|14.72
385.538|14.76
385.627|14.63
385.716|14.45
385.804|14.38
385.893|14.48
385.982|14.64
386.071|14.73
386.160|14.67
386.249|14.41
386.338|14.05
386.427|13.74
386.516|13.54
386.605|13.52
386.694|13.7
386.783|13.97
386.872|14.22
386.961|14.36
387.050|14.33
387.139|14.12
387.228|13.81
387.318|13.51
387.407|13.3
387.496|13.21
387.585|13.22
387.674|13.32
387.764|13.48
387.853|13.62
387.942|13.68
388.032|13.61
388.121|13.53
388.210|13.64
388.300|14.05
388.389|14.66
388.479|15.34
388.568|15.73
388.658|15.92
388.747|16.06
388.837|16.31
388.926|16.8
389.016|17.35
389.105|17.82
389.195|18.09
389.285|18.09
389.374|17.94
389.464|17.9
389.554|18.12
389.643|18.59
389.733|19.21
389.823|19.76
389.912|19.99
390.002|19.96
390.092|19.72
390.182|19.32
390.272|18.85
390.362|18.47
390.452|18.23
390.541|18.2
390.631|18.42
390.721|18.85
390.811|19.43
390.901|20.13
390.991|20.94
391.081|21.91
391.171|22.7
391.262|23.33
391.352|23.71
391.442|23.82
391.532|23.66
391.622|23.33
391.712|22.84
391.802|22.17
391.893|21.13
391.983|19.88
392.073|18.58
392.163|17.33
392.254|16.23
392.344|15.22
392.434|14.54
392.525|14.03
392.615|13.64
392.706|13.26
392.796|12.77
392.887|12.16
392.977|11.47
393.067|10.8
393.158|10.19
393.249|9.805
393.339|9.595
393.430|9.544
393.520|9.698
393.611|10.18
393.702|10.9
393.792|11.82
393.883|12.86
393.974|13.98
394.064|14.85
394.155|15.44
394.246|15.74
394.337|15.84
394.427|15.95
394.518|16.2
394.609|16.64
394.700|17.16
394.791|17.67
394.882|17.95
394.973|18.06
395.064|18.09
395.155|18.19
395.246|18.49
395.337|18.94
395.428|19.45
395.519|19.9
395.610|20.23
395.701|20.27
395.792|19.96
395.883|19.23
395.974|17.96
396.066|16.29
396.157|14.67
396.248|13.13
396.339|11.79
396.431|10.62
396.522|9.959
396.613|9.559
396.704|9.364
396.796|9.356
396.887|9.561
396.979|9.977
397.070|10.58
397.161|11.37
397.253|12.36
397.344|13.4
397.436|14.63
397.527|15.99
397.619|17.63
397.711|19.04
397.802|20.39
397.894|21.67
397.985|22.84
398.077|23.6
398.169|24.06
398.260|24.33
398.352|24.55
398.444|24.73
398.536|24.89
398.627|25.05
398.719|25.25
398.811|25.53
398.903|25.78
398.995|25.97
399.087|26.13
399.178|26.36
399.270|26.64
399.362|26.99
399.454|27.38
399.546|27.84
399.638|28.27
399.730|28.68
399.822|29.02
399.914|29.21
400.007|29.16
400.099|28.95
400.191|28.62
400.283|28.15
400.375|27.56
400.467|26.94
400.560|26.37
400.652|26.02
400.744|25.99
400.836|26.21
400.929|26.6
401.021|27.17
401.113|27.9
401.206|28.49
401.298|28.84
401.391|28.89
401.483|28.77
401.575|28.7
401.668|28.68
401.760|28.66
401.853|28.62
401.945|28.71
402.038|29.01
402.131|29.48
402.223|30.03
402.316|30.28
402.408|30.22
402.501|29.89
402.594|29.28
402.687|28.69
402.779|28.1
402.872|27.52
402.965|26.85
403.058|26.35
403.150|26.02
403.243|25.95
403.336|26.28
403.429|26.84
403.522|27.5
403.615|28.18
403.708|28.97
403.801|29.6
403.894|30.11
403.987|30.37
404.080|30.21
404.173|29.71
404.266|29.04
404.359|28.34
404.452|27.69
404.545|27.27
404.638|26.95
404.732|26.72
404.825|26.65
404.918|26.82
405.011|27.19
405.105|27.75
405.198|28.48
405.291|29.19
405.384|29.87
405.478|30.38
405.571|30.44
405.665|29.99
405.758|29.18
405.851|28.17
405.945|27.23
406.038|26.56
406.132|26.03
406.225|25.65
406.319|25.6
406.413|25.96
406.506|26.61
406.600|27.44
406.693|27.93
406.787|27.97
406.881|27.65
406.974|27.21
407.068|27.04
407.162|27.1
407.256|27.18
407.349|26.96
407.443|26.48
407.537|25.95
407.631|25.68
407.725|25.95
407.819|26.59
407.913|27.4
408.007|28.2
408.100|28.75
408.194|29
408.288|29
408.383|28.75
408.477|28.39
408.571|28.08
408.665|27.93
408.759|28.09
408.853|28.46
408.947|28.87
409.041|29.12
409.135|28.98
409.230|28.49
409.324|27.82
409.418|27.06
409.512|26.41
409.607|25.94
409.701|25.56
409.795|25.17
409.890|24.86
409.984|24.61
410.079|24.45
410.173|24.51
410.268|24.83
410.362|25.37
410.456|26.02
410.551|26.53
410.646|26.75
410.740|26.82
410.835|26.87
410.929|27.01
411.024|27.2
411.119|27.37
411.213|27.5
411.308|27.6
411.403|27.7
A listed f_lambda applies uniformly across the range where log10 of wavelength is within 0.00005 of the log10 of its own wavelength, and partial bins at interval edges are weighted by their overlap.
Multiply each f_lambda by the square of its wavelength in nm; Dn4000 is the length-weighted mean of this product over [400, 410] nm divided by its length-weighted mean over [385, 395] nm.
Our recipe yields 1.88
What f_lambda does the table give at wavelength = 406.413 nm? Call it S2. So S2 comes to 25.96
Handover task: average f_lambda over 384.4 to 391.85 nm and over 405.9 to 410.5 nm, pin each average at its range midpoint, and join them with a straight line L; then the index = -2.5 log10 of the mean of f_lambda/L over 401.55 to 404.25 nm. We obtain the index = -0.18 mag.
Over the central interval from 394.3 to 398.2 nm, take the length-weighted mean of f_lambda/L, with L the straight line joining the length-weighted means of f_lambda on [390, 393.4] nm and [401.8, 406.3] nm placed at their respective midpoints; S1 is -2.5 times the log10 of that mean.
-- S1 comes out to 0.31 mag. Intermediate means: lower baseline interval 17.8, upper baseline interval 28.3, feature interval 16.2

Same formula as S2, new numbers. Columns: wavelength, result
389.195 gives 18.09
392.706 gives 13.26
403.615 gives 28.18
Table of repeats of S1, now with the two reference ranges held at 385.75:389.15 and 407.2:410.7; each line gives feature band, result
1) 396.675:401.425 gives -0.10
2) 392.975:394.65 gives 0.39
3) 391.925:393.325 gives 0.24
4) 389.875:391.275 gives -0.21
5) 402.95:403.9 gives -0.16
